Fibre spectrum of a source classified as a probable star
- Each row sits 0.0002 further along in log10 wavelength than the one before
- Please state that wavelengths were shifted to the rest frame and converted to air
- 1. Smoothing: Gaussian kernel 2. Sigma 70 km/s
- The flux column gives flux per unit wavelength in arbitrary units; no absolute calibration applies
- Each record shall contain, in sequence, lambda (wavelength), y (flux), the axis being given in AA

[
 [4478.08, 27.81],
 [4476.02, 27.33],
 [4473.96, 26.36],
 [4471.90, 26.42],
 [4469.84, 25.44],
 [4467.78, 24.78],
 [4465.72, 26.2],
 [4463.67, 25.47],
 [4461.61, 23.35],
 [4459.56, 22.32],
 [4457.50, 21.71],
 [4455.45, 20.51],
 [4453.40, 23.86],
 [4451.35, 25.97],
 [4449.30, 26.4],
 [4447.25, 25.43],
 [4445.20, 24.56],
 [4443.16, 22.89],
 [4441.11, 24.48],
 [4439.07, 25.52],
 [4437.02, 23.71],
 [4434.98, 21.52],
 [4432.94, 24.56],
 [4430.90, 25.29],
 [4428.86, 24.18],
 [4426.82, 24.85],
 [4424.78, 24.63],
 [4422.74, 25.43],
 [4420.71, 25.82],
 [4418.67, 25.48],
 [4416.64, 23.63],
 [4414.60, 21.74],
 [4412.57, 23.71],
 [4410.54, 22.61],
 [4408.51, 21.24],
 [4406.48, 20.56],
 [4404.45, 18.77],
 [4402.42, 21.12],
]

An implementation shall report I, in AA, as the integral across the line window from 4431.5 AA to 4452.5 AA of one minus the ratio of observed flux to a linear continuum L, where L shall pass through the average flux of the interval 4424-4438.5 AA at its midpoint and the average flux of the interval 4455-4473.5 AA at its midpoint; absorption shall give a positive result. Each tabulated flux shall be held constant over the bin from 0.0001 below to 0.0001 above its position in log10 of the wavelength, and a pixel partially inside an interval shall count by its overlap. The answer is -0.3 AA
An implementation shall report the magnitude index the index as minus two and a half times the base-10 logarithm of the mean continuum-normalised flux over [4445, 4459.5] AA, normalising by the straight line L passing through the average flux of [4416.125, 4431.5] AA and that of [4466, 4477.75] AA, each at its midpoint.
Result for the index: 0.08 mag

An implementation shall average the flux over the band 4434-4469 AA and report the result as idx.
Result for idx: 24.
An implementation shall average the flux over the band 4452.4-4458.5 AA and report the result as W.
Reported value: 22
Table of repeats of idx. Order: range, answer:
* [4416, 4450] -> 24.6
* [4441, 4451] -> 24.9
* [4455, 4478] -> 24.8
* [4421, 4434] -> 24.9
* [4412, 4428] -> 24.4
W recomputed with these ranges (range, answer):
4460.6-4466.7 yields 25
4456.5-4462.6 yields 22.4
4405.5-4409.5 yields 20.9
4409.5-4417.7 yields 22.9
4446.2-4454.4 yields 25.4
